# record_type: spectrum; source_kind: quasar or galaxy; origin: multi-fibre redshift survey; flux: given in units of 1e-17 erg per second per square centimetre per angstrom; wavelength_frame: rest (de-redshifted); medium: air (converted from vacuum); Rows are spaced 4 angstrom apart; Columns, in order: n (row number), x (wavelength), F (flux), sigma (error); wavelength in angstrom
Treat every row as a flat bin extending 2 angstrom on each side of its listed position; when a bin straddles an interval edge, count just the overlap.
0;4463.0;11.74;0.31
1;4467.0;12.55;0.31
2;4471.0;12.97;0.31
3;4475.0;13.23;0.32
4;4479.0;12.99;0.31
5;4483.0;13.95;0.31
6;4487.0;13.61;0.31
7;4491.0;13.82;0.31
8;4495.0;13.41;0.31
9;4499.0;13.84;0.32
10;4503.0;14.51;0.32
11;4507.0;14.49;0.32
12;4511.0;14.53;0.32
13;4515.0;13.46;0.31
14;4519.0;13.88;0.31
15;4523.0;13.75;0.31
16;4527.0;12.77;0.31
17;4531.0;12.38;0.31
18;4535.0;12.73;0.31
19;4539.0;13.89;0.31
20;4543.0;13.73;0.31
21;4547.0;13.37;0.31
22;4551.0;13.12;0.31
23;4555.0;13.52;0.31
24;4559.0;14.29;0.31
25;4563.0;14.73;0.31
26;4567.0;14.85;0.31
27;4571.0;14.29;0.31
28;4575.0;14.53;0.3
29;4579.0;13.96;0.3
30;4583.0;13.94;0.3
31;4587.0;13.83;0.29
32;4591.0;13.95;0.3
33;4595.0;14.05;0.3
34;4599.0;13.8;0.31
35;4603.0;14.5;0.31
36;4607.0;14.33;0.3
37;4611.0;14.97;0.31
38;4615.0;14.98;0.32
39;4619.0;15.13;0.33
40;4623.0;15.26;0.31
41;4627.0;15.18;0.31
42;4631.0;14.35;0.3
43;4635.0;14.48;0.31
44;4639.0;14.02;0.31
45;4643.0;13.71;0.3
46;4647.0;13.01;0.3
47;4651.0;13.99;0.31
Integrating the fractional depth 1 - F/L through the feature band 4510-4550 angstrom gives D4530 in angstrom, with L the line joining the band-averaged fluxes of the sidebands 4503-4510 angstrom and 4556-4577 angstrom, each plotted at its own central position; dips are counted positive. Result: 3.0 angstrom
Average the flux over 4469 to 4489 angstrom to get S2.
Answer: 13.3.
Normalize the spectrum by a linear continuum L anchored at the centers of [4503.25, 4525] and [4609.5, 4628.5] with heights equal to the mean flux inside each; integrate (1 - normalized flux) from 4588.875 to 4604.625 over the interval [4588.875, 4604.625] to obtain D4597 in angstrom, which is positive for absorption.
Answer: 0.9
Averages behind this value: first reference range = 14.1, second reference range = 15.1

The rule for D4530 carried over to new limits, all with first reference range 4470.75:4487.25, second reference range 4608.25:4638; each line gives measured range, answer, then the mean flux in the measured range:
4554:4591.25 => 0.30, 14.2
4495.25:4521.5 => -0.76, 14.1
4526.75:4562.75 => 1.65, 13.4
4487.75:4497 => -0.08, 13.6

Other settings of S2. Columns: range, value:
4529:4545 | 13.2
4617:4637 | 14.9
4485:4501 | 13.7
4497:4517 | 14.2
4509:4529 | 13.7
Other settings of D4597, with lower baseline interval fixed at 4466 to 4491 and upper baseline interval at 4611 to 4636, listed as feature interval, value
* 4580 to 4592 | 0.5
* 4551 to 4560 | 0.3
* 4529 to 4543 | 0.8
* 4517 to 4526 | 0.1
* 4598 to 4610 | 0.3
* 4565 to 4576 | -0.2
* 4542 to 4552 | 0.5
